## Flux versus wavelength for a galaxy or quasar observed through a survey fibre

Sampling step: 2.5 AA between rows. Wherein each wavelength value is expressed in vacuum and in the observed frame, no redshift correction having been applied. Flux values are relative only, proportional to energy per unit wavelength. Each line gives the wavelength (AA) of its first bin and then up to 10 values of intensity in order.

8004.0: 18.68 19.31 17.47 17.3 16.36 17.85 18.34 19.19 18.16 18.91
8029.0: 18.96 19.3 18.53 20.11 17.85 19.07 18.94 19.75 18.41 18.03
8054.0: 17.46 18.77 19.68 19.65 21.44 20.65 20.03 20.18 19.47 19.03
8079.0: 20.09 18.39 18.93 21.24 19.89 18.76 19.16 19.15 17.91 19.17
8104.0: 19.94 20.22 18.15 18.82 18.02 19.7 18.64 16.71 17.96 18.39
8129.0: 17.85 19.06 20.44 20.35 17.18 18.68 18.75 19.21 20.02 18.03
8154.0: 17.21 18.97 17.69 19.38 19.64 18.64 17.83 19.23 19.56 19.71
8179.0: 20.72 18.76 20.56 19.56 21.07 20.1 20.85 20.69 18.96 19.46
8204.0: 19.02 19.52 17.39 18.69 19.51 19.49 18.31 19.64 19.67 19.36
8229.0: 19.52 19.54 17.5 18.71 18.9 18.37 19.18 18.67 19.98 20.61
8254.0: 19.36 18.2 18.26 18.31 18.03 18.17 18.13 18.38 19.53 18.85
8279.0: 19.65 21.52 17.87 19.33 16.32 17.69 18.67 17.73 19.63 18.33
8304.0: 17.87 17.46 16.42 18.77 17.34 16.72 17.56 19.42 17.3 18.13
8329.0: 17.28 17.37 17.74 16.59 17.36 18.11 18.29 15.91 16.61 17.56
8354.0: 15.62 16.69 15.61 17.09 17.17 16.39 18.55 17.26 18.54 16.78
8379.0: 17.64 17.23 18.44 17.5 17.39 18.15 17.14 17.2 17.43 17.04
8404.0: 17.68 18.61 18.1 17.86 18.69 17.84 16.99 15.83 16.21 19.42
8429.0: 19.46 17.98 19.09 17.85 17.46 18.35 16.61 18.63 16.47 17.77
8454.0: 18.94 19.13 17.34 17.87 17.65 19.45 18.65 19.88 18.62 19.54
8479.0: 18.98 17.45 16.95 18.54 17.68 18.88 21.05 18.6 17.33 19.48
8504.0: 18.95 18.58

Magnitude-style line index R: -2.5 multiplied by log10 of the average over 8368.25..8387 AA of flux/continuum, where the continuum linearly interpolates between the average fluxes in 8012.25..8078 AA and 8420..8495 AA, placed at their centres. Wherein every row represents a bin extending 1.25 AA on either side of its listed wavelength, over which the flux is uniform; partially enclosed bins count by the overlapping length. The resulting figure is 0.040 mag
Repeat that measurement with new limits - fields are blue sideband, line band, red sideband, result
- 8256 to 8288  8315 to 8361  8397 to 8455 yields 0.071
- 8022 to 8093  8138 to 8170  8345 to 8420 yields 0.008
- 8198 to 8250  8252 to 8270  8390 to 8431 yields 0.018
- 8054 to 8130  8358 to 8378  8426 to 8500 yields 0.084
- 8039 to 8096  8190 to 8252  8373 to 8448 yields -0.035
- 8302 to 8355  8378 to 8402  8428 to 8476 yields 0.020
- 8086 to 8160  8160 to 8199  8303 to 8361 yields -0.075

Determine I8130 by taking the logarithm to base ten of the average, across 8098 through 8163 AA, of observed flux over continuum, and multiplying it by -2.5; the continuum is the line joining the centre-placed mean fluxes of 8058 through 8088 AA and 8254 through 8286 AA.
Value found 0.05 mag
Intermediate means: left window 19.9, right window 18.8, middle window 18.7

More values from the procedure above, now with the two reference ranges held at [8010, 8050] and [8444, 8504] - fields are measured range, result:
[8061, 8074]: -0.100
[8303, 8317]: 0.062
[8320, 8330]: 0.026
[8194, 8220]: -0.039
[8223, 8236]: -0.033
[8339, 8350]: 0.074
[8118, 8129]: 0.038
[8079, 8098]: -0.048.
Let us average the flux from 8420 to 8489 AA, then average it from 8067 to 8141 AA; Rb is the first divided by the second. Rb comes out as 1.0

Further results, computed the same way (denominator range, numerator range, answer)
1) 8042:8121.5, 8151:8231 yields 1.00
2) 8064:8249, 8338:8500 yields 0.93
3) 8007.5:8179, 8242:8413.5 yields 0.95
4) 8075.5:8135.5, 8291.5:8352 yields 0.93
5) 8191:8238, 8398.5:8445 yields 0.93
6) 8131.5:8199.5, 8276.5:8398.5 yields 0.91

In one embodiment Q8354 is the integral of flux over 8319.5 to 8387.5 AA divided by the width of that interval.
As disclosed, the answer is 17.3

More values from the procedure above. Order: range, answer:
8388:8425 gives 17.5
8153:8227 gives 19.3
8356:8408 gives 17.4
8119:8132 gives 18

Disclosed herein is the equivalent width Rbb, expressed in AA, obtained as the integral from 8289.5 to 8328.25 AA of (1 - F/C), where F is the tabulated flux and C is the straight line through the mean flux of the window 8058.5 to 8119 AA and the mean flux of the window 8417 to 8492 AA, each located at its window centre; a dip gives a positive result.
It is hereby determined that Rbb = 1.6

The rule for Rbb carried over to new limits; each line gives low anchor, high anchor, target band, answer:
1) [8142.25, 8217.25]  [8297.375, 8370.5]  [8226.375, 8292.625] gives -1.80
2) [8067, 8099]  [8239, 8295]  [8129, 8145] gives 0.25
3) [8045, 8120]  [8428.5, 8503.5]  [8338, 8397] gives 4.30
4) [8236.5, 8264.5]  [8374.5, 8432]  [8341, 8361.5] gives 1.51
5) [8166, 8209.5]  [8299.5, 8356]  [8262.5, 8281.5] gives -0.58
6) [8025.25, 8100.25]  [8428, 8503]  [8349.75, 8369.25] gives 1.96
